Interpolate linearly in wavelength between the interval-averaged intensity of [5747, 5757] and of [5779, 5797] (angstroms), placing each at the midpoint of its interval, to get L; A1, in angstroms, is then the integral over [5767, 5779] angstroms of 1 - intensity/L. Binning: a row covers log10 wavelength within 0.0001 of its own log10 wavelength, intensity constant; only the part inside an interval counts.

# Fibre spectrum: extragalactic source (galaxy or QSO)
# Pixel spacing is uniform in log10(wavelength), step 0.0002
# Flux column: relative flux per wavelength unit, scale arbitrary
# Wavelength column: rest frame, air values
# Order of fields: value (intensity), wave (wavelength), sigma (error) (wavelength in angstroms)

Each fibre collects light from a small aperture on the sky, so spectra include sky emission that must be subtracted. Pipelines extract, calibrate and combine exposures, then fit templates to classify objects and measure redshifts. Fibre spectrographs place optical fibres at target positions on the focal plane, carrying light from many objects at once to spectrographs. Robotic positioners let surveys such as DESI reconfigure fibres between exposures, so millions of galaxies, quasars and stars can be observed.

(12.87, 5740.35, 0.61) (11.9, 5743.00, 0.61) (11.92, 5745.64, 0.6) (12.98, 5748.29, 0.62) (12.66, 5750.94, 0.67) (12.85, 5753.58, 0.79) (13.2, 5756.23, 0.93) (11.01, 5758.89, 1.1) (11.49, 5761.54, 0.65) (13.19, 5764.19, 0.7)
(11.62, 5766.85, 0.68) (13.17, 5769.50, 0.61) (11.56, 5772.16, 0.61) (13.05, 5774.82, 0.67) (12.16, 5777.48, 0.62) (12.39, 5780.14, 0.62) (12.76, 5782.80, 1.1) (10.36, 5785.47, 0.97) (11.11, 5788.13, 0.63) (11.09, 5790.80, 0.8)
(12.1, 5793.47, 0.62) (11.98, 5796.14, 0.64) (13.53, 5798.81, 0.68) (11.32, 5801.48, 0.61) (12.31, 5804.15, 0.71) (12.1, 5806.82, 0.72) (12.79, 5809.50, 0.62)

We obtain -0.2 angstroms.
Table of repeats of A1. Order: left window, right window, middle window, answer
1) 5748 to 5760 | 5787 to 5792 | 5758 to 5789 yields -0.75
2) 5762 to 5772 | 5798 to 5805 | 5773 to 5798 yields 0.91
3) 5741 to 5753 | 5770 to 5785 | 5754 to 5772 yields 0.15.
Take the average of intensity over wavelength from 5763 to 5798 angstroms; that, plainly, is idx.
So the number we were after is 12.1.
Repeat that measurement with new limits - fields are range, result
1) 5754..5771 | 12.3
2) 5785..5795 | 11.2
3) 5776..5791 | 11.7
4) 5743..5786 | 12.3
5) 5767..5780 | 12.4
